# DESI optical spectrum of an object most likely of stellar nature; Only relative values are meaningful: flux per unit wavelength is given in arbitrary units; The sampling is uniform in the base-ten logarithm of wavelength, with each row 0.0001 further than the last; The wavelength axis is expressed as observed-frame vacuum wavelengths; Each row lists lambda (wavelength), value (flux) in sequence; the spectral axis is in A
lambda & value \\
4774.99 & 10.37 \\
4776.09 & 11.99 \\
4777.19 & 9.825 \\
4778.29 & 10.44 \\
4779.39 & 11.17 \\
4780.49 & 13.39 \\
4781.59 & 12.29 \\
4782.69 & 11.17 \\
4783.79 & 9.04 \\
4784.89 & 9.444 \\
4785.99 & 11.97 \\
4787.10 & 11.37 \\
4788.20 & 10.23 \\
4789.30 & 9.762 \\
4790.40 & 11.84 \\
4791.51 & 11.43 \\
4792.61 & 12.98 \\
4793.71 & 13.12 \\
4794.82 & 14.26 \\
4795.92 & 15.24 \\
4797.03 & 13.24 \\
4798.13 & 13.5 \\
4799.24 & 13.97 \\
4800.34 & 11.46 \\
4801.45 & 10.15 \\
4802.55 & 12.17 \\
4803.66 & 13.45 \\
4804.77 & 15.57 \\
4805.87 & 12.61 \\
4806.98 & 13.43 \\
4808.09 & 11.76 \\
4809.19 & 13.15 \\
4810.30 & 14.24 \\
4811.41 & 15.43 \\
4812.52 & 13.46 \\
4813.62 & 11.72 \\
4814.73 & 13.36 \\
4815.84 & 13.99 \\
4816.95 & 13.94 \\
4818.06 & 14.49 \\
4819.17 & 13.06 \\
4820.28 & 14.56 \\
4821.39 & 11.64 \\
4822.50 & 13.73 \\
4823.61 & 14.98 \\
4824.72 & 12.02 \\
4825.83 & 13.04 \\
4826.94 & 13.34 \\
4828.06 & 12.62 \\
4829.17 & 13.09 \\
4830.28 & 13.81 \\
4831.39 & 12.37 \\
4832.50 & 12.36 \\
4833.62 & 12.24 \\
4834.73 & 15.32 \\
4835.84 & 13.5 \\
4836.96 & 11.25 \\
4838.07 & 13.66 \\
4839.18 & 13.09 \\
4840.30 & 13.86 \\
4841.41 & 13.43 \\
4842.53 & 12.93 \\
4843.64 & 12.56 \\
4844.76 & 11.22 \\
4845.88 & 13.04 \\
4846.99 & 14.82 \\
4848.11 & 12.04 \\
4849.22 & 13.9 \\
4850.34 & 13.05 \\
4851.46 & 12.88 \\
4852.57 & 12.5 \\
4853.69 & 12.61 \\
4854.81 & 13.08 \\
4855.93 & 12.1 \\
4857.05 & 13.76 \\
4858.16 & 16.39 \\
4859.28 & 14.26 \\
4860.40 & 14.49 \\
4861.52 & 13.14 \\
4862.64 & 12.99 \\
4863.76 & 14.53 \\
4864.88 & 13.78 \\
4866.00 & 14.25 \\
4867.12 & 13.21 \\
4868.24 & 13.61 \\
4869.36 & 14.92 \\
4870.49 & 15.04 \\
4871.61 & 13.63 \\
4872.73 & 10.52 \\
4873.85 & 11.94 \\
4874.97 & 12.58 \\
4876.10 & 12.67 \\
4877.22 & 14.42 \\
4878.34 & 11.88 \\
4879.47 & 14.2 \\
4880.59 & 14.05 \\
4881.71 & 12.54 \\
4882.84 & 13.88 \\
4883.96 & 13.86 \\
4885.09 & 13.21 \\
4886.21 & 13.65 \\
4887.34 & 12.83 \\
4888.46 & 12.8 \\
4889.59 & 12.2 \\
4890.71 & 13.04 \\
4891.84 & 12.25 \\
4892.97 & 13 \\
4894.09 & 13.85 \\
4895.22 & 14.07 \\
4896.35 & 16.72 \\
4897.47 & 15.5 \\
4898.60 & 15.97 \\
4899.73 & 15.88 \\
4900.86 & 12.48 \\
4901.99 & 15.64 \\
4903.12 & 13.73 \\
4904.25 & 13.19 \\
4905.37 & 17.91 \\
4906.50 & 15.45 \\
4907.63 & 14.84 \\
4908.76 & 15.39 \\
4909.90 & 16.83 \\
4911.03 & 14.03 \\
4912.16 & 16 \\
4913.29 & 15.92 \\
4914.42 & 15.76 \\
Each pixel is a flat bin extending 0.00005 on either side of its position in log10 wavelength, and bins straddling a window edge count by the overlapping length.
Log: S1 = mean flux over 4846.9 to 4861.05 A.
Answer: 13.5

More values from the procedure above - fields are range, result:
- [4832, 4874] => 13.3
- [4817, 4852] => 13.2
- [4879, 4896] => 13.3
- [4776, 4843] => 12.7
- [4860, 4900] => 13.6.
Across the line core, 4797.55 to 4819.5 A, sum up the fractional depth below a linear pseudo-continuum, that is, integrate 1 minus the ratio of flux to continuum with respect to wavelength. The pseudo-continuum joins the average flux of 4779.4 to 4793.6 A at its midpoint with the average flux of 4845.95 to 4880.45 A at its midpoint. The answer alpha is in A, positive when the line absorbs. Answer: -2.4 A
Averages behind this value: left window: 11.3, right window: 13.4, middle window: 13.2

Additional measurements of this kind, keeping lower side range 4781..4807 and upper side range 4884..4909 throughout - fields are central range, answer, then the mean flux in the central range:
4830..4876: 0.3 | 13.3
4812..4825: -0.8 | 13.4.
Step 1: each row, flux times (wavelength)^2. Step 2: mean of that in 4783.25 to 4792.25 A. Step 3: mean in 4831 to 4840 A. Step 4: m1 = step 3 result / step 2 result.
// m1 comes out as 1.24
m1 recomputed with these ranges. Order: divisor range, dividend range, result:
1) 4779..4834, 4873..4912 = 1.14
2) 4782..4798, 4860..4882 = 1.17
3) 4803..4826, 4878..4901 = 1.05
